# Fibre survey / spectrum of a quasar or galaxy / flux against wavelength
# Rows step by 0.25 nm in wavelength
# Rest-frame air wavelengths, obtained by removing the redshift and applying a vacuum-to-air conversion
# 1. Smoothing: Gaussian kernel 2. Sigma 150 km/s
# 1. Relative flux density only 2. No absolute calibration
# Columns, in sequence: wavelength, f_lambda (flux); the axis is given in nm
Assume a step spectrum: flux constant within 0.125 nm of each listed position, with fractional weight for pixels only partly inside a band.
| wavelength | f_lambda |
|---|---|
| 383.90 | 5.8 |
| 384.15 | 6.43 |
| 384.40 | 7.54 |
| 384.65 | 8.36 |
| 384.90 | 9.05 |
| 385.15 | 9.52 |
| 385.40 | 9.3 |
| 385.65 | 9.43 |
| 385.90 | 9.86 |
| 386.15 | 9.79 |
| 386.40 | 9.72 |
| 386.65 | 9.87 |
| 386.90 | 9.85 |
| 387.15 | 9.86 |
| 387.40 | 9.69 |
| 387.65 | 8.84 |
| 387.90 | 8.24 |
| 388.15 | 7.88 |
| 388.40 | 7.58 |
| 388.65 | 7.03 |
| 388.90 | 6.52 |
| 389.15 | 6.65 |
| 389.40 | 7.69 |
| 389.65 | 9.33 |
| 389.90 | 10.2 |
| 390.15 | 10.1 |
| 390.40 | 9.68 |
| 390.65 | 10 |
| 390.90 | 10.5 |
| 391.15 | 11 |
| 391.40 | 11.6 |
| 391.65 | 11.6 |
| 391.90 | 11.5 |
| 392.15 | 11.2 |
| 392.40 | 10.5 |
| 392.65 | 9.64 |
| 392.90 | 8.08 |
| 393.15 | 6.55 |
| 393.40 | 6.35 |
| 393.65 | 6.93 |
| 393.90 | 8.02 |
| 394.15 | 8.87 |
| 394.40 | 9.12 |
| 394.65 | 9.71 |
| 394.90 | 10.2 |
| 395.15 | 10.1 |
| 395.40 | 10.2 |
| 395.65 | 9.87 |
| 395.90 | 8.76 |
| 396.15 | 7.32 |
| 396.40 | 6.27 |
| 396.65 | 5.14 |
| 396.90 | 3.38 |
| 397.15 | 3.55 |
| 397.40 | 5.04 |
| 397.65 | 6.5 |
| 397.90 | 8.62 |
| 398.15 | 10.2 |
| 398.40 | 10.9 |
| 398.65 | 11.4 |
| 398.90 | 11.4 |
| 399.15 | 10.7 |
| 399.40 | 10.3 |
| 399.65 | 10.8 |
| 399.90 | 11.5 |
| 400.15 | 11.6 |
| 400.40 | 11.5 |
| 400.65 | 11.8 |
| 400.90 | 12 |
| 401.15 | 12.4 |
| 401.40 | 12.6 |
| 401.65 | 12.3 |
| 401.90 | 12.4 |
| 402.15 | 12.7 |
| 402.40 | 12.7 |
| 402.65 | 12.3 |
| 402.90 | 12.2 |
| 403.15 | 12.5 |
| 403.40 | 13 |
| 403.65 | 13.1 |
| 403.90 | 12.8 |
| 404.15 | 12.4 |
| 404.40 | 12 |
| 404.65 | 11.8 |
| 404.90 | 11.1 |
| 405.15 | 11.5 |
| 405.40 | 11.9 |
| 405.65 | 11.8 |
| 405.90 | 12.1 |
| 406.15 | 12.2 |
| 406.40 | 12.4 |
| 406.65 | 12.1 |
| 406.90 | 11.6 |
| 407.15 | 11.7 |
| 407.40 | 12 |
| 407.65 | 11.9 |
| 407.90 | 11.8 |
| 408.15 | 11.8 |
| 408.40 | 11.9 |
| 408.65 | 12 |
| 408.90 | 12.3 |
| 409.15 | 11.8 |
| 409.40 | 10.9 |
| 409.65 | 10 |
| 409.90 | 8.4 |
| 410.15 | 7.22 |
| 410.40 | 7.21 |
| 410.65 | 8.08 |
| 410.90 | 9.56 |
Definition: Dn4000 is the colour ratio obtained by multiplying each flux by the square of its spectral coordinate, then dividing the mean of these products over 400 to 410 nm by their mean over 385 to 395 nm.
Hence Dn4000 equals 1.40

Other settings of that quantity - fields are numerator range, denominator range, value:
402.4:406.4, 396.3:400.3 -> 1.46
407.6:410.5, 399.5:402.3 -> 0.92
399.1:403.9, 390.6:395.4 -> 1.32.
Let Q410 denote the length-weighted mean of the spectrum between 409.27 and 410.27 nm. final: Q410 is 9.15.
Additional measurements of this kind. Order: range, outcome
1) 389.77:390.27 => 10.1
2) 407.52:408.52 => 11.9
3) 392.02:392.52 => 10.9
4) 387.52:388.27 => 8.33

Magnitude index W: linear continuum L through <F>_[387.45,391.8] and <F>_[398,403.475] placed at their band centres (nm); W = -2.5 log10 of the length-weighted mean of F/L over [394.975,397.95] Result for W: 0.448 mag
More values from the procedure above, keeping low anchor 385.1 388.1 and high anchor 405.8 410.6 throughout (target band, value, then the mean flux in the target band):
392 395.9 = 0.11 mag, 9.03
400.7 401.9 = -0.17 mag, 12.3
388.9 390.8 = 0.09 mag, 8.94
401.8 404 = -0.18 mag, 12.6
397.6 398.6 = 0.10 mag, 9.42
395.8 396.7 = 0.41 mag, 6.96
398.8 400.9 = -0.08 mag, 11.2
